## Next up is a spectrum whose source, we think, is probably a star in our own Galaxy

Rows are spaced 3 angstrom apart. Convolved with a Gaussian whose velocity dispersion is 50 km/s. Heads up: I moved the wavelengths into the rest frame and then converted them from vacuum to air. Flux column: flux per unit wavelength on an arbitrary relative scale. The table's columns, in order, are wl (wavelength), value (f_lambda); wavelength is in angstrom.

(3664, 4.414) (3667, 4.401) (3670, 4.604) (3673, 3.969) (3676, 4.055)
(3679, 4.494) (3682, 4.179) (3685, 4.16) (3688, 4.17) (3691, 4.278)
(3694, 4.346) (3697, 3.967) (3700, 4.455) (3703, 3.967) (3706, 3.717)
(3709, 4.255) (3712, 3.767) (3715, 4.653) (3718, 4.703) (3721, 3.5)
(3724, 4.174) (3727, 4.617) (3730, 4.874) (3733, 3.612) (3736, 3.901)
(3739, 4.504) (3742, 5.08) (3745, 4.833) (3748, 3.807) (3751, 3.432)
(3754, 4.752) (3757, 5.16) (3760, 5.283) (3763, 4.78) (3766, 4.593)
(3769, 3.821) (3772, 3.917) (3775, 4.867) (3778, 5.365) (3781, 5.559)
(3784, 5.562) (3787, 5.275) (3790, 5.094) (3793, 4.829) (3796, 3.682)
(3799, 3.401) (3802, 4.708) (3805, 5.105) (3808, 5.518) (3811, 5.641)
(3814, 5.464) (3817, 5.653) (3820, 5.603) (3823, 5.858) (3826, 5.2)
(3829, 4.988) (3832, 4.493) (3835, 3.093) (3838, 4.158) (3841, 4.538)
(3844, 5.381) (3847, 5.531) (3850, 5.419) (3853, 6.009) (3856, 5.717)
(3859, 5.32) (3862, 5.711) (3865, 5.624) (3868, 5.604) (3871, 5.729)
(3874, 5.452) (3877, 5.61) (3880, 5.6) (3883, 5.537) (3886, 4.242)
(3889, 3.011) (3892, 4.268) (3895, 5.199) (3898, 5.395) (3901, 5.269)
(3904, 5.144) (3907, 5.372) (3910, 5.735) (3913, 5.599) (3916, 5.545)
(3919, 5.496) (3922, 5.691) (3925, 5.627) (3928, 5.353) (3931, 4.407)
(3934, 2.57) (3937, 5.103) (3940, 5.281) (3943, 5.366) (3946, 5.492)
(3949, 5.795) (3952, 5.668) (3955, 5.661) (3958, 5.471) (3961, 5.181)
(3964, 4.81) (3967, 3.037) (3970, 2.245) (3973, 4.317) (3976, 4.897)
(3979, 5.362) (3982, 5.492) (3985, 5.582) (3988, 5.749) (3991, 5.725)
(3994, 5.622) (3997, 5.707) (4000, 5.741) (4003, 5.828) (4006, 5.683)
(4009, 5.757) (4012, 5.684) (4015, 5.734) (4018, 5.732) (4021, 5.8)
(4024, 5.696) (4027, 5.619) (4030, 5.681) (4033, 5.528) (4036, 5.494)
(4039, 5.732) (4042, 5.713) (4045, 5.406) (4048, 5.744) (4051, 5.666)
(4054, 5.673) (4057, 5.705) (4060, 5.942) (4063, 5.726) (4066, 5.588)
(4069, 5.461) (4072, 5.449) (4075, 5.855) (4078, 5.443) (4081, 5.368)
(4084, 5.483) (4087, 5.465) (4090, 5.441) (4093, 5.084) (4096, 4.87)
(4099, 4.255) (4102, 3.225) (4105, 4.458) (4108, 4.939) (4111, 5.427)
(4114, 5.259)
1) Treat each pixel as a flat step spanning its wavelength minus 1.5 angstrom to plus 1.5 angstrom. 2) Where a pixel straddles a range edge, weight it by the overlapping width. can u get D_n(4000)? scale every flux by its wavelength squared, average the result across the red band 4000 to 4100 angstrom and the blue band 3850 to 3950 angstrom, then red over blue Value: 1.1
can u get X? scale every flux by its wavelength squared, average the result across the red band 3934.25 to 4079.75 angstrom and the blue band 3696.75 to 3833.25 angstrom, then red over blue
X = 1.31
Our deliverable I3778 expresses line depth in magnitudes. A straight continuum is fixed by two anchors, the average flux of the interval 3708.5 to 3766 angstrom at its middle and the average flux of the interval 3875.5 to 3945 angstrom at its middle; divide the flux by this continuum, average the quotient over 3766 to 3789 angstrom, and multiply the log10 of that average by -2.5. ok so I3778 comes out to -0.075 mag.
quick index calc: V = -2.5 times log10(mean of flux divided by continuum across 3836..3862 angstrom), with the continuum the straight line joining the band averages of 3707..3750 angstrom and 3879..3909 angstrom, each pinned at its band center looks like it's -0.109 mag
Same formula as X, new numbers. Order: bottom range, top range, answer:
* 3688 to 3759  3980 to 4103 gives 1.52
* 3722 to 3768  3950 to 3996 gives 1.26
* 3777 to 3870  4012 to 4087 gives 1.23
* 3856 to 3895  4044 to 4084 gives 1.20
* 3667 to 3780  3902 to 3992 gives 1.31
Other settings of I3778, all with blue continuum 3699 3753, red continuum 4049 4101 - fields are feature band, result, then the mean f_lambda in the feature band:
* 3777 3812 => -0.12 mag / 4.96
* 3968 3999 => 0.01 mag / 5.05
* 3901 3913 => -0.12 mag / 5.42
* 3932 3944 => 0.09 mag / 4.54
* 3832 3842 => 0.16 mag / 3.98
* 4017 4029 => -0.09 mag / 5.71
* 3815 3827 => -0.22 mag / 5.59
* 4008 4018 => -0.10 mag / 5.72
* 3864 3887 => -0.15 mag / 5.45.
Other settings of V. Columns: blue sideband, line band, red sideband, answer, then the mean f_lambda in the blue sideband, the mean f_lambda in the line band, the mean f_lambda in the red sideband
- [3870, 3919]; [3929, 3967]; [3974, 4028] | 0.086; 5.17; 4.99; 5.62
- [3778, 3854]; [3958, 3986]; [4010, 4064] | 0.198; 5.03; 4.58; 5.68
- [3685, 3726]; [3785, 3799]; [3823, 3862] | 0.025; 4.16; 4.61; 5.05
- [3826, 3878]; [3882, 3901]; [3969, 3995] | 0.113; 5.19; 4.64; 5.04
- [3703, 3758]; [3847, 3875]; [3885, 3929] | -0.146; 4.28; 5.62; 5.14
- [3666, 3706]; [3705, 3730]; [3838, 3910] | 0.041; 4.21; 4.22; 5.23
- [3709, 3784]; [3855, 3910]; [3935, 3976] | -0.108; 4.5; 5.22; 4.85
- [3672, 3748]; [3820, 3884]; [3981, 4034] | -0.071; 4.24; 5.27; 5.69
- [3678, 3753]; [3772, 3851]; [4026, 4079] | -0.080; 4.22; 4.98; 5.64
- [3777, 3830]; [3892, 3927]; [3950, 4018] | -0.043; 5.14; 5.41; 5.24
